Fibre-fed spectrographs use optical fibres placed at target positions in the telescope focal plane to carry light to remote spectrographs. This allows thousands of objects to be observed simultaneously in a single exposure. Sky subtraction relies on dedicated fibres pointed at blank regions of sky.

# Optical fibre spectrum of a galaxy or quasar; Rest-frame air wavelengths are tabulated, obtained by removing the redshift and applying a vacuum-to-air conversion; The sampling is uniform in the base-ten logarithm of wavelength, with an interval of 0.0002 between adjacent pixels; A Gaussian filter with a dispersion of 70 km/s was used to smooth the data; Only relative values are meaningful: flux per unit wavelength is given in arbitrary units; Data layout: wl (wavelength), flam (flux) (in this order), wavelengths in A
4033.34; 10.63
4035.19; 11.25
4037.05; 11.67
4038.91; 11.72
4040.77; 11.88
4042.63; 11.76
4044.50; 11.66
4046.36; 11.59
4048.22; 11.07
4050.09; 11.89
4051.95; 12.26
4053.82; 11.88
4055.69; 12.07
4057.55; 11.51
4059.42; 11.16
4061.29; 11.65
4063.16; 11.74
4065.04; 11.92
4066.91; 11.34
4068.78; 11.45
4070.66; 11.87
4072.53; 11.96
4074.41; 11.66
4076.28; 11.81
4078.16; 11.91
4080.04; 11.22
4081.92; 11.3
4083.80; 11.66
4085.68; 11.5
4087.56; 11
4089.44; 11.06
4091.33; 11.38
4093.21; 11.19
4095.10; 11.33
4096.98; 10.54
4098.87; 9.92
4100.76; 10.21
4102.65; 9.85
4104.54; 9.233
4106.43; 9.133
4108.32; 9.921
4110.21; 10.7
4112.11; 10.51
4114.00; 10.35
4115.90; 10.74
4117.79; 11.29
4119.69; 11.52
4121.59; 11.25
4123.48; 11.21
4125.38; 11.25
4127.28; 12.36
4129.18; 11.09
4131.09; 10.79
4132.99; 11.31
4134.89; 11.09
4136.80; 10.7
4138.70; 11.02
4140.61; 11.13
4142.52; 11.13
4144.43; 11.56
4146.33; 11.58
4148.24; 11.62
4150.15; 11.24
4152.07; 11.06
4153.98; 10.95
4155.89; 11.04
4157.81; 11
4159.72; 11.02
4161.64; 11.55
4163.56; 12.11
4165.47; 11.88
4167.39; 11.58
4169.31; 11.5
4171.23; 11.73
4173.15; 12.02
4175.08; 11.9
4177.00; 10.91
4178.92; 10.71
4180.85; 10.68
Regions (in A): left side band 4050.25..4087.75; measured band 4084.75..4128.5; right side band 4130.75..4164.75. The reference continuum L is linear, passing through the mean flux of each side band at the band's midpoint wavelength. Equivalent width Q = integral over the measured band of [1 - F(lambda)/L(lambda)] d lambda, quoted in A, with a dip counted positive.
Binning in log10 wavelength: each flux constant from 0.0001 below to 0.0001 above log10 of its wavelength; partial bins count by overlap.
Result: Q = 2.7 A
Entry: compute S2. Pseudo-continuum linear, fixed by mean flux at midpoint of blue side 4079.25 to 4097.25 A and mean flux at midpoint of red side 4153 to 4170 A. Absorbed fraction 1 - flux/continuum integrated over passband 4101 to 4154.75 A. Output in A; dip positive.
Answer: 2.0 A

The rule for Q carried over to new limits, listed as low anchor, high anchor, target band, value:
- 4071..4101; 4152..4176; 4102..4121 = 1.7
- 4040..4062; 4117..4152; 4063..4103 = 0.9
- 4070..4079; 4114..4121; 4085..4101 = 0.8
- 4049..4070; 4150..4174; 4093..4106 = 1.5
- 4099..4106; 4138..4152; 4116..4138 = -1.2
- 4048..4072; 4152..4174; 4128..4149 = 0.6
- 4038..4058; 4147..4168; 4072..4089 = 0.2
